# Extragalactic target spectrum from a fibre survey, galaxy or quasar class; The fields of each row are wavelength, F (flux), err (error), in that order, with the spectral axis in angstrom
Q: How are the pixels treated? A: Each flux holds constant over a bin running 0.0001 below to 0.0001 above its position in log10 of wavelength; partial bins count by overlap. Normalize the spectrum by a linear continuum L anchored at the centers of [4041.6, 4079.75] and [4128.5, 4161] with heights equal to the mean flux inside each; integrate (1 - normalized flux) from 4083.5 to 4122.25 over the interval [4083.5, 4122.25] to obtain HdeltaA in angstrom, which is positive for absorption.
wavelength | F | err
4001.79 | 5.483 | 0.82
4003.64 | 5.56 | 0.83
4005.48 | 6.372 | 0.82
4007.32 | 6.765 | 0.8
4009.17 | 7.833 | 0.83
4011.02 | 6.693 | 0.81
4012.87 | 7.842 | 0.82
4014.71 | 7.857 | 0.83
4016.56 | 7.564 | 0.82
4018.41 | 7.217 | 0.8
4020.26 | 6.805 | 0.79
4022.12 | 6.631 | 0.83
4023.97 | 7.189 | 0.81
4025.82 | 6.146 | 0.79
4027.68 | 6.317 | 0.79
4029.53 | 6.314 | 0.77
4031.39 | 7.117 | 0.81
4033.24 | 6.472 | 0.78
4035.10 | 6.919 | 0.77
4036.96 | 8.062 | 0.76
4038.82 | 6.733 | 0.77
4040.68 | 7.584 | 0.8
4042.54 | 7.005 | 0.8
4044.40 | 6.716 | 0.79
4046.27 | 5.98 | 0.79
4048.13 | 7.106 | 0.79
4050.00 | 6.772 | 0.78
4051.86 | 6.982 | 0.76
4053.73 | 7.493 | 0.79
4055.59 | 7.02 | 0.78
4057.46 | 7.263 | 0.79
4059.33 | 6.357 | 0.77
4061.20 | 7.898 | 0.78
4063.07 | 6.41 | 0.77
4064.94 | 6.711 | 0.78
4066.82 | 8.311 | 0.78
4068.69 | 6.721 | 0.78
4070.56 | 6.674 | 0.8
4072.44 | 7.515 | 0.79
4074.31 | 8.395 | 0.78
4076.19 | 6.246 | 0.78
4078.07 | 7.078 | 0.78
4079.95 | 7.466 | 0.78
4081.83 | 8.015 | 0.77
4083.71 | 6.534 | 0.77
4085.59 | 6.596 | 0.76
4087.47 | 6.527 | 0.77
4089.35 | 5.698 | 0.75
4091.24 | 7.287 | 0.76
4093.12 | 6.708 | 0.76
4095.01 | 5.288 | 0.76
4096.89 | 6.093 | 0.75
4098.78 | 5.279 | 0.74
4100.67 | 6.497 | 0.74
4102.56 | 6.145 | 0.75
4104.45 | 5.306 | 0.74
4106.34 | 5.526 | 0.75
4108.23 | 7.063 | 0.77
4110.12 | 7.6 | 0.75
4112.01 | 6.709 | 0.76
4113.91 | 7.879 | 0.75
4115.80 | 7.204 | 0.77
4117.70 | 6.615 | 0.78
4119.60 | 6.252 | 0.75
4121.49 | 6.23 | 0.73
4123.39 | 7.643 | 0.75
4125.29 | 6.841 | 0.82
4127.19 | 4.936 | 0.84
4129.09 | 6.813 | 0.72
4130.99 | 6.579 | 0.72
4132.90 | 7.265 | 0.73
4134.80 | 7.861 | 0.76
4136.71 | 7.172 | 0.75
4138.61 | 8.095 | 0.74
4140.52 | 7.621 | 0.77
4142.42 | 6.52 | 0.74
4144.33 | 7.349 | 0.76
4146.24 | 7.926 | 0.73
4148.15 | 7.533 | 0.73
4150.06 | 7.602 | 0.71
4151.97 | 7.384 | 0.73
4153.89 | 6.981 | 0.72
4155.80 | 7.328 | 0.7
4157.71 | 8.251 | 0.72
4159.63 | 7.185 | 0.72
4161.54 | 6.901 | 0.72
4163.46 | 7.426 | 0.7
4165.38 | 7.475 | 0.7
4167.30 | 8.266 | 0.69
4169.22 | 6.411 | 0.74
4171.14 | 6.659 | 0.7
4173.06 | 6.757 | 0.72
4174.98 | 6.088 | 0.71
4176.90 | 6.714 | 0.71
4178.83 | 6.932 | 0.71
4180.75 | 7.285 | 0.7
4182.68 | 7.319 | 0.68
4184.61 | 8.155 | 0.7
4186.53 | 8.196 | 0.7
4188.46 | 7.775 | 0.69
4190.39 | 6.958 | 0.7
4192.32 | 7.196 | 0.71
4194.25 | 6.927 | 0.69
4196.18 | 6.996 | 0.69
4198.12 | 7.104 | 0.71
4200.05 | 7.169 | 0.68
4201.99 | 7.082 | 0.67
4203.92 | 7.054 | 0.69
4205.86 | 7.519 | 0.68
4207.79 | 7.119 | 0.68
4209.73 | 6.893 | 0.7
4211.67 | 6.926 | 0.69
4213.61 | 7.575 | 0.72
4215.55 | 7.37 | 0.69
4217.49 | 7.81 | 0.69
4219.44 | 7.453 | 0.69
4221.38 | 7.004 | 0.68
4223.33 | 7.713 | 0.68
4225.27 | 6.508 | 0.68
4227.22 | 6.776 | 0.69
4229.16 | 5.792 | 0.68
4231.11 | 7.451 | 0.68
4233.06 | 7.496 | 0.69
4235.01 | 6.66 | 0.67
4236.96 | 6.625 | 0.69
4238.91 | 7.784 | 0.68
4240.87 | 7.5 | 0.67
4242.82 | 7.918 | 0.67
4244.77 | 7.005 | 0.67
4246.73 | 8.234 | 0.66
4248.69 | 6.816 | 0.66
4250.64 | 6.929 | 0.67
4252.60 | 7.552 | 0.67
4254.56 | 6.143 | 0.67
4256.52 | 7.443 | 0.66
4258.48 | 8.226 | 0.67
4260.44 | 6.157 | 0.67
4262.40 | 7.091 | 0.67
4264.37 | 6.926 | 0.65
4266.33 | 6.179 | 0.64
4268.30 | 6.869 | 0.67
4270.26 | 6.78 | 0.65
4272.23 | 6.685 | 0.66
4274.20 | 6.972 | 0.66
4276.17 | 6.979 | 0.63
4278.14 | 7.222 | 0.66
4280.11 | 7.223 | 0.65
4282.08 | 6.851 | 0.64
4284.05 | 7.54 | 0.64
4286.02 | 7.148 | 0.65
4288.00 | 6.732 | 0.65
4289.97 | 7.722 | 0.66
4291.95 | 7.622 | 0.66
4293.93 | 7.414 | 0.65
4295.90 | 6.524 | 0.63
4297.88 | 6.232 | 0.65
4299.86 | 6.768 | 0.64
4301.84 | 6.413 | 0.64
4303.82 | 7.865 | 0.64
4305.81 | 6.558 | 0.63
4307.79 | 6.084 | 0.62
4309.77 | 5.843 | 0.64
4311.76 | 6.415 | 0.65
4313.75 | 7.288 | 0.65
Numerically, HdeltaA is 4.21 angstrom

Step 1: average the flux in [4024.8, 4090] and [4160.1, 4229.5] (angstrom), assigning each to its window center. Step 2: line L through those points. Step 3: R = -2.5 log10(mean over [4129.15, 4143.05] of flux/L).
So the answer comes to -0.03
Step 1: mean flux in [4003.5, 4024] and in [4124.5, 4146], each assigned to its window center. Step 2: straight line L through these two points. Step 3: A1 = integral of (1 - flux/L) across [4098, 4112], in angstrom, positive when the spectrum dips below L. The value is 1.6 angstrom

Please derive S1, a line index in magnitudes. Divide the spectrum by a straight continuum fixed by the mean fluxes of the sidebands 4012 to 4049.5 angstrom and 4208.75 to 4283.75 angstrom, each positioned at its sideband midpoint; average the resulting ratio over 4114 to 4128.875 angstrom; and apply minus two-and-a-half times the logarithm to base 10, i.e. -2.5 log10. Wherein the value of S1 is 0.06 mag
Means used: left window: 6.97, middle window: 6.62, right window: 7.1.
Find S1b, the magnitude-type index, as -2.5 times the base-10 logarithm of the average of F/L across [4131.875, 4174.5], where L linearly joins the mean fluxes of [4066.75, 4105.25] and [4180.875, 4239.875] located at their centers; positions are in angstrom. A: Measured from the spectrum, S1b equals -0.06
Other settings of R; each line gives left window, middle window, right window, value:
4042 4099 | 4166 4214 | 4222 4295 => -0.023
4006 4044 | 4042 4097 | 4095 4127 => -0.025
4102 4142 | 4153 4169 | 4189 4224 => -0.063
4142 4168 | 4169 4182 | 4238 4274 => 0.101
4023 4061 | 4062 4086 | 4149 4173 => -0.021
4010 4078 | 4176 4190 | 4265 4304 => -0.070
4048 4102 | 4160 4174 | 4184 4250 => -0.004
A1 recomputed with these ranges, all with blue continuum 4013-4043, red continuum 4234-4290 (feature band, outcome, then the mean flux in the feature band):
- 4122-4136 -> 0.4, 6.83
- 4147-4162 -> -0.8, 7.42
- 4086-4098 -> 1.3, 6.27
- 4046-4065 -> 0.2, 6.95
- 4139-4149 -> -0.5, 7.43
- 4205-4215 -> -0.2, 7.21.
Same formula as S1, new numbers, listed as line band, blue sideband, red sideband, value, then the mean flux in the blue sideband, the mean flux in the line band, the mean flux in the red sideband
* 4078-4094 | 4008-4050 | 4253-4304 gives 0.019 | 7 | 6.87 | 6.98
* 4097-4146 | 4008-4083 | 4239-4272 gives 0.051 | 7.08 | 6.77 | 7.12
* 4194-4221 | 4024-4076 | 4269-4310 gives -0.040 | 6.99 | 7.22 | 6.93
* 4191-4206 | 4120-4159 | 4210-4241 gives 0.007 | 7.18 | 7.1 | 7.14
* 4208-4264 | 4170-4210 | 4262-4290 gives -0.018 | 7.14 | 7.17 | 6.97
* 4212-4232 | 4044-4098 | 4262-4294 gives -0.021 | 6.89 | 7.14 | 7.04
